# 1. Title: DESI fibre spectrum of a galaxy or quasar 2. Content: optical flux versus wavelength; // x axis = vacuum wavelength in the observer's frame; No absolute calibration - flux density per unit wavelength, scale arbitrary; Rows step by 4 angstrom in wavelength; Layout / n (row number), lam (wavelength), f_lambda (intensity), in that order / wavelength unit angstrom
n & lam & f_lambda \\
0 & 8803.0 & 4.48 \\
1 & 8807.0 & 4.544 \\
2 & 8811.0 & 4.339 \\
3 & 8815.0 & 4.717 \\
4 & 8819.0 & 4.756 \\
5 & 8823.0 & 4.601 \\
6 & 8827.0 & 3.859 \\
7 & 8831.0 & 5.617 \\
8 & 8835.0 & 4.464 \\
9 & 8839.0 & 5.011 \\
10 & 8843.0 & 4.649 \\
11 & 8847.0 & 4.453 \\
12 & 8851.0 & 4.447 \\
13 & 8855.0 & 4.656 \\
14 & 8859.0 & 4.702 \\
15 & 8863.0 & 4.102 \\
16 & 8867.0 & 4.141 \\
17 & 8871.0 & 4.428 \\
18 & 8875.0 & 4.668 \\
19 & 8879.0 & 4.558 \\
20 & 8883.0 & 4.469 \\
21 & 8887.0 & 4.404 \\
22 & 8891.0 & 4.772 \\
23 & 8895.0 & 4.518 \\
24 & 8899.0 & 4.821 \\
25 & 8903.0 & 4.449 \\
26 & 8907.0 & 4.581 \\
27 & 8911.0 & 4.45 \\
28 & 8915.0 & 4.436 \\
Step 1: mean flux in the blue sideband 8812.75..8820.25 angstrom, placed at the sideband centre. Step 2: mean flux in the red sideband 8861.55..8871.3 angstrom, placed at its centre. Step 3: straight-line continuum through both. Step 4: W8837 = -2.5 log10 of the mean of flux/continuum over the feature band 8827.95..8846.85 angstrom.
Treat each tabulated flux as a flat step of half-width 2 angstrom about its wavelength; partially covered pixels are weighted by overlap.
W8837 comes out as -0.08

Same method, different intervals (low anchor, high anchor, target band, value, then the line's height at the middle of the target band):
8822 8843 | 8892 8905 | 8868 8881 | 0.03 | 4.65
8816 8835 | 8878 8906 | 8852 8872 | 0.05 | 4.62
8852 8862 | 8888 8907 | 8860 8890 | 0.05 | 4.61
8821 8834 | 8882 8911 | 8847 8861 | 0.01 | 4.63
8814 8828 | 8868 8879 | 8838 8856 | -0.03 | 4.51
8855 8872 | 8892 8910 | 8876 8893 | -0.01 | 4.5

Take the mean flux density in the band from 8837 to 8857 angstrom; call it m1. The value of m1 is 4.64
